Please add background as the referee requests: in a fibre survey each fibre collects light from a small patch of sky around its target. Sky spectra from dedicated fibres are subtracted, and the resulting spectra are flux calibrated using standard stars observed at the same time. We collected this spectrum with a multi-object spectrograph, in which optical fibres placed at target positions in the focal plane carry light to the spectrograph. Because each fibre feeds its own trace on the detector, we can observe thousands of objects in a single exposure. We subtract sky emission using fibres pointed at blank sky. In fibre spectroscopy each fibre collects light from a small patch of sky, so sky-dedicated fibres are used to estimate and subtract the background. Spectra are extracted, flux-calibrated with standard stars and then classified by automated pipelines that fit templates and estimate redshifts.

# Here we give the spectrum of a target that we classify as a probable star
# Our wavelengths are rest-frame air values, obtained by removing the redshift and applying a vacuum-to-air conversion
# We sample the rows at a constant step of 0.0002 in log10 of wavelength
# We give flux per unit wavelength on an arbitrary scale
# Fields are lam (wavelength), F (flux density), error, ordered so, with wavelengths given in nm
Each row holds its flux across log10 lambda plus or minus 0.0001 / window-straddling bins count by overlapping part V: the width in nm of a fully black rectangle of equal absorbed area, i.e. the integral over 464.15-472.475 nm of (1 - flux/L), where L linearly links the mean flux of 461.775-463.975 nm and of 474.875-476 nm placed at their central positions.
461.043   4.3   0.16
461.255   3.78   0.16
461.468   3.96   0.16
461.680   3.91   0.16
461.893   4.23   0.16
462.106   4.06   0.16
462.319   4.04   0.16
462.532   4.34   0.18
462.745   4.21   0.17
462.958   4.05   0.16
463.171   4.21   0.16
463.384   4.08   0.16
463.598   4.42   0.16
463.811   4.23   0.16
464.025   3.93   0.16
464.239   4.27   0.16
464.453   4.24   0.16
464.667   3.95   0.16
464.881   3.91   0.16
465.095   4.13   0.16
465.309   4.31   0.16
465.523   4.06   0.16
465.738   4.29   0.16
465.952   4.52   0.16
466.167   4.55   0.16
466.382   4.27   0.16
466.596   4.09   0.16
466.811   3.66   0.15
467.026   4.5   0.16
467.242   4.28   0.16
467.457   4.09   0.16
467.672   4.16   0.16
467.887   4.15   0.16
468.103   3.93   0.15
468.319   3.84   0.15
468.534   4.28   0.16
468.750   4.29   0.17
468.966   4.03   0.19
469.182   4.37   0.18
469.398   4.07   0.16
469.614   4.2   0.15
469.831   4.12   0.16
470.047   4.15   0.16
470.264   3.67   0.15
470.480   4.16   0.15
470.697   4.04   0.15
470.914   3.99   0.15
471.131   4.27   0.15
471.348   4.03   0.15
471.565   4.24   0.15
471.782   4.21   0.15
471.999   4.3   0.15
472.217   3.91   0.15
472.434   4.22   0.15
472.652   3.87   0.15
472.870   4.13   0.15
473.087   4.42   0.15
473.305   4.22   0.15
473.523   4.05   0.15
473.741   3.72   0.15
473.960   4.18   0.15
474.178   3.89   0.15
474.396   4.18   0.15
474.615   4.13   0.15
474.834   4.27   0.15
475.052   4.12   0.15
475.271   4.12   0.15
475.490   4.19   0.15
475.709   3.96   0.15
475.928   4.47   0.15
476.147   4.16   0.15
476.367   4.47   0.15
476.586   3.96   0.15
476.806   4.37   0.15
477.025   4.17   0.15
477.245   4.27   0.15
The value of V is 0.06 nm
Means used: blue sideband 4.18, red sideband 4.17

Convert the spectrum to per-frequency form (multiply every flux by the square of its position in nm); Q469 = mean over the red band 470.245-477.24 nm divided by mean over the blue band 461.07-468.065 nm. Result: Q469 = 1.04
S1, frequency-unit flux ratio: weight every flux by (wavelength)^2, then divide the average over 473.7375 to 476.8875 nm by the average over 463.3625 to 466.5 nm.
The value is 1.0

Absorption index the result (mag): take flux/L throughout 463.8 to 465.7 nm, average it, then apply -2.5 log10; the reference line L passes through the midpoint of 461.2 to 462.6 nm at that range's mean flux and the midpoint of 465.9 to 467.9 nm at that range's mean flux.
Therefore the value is 0.01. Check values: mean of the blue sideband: 4.05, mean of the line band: 4.11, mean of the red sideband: 4.22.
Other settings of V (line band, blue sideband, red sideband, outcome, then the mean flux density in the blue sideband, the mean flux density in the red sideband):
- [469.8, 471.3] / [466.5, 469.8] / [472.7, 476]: 0.027 nm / 4.13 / 4.13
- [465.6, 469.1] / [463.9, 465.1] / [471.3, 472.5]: -0.070 nm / 4.07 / 4.16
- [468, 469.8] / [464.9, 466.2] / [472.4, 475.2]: 0.033 nm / 4.27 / 4.1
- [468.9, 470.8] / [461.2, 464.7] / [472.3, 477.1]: 0.021 nm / 4.12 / 4.15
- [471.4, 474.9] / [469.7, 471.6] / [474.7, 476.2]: 0.009 nm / 4.07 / 4.19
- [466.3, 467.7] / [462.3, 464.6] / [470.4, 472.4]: 0.005 nm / 4.18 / 4.13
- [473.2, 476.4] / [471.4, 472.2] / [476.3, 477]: 0.070 nm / 4.2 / 4.25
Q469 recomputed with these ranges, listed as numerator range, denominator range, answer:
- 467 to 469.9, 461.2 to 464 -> 1.03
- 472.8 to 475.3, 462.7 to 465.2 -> 1.04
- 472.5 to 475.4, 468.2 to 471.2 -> 1.02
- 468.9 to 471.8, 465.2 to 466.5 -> 0.97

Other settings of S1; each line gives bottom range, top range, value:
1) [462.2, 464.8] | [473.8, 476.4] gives 1.05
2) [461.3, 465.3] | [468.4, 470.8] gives 1.03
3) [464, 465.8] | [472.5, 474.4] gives 1.02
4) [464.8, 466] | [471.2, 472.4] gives 1.02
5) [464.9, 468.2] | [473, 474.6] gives 1.01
